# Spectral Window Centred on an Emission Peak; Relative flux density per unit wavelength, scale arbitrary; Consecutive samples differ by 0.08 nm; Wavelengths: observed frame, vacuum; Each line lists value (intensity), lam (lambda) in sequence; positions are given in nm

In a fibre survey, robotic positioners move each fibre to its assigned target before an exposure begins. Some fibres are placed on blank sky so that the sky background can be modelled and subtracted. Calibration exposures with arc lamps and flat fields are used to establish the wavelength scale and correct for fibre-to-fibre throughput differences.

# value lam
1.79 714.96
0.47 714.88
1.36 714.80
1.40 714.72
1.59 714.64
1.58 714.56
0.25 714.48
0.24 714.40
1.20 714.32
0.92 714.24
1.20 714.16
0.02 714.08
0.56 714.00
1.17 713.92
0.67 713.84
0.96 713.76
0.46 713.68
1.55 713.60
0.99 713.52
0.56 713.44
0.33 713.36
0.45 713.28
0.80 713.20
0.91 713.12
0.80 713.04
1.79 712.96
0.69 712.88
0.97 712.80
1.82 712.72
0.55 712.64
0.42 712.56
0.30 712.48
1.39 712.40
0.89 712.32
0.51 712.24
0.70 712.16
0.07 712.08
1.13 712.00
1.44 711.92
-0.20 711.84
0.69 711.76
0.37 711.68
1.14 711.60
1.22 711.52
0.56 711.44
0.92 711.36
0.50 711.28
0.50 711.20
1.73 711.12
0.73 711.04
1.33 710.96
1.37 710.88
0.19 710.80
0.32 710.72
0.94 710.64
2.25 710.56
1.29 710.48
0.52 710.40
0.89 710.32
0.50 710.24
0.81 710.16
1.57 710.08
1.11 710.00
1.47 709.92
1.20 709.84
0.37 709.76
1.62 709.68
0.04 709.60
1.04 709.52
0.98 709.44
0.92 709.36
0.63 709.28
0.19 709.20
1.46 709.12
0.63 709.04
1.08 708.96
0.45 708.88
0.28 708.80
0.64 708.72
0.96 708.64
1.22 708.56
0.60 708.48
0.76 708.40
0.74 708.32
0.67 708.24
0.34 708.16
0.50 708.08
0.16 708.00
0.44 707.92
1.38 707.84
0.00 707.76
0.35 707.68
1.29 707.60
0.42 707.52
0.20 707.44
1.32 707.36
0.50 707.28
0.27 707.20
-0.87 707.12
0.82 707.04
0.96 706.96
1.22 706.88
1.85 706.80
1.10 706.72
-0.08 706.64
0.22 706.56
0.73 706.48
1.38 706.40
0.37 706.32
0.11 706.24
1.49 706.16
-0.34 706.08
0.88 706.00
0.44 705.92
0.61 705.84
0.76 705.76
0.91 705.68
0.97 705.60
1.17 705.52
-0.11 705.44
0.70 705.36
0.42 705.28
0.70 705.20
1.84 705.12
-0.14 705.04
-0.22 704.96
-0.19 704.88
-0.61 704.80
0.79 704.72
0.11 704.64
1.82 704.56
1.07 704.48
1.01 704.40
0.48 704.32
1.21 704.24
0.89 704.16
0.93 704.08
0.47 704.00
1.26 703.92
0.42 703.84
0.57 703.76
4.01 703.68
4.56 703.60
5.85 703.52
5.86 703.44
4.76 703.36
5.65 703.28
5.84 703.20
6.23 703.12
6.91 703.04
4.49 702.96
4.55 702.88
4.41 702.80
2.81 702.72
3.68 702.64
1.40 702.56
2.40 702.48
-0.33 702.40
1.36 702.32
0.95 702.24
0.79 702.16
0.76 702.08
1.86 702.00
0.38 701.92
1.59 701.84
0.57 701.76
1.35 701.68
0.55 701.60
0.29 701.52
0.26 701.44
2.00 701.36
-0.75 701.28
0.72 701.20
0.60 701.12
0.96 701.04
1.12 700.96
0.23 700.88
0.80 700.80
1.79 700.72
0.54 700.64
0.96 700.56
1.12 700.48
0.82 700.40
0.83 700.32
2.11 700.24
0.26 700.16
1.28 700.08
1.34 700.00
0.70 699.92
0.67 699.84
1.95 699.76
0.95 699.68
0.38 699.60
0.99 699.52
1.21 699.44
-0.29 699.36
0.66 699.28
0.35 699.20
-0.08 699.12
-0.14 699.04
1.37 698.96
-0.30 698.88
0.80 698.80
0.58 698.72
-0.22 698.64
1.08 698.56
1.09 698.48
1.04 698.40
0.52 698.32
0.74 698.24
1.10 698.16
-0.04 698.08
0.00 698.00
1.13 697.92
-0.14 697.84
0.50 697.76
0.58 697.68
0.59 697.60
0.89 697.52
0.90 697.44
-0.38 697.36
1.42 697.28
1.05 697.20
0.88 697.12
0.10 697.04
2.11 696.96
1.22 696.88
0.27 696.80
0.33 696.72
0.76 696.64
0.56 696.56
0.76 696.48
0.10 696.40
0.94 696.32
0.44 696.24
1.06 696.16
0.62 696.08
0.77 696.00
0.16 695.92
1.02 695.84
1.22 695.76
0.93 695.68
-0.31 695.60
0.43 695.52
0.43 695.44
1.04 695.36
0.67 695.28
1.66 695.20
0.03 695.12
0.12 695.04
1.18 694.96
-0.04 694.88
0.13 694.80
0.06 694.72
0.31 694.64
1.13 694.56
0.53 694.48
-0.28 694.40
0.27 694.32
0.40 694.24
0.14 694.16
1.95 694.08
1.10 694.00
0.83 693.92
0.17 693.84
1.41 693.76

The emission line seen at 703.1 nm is [O II] 3727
